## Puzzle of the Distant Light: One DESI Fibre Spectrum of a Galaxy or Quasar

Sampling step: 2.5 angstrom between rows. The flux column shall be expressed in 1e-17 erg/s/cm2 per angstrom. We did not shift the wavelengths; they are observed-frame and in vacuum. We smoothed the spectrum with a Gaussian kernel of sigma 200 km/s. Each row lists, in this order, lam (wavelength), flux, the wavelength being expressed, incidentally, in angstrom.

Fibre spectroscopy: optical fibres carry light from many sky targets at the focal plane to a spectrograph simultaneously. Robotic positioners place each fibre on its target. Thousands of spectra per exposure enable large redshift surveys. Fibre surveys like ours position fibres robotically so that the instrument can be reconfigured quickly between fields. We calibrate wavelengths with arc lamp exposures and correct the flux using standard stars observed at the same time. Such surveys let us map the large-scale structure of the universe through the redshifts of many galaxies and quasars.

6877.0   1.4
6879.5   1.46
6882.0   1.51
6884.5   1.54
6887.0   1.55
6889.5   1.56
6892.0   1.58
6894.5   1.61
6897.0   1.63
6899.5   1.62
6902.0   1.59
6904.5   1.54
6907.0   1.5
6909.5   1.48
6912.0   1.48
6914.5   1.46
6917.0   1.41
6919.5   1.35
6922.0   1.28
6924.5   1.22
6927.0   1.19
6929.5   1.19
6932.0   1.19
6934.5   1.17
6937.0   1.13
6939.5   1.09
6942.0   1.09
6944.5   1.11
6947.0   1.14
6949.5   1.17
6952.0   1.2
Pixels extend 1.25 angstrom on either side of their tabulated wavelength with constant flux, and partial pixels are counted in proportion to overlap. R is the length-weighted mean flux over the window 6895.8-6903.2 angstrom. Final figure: 1.61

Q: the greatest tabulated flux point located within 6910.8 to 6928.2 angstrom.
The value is 1.48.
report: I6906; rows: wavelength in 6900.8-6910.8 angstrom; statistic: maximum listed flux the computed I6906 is 1.59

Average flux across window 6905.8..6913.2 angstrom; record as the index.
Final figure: 1.49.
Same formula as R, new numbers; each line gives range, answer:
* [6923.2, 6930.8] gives 1.2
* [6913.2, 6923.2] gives 1.38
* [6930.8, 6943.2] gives 1.13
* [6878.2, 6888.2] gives 1.51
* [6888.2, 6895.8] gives 1.58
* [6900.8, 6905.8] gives 1.56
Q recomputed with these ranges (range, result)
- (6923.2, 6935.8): 1.22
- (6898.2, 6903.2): 1.62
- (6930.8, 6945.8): 1.19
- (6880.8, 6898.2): 1.63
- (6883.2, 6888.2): 1.55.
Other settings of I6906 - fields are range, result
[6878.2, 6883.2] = 1.51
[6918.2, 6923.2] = 1.35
